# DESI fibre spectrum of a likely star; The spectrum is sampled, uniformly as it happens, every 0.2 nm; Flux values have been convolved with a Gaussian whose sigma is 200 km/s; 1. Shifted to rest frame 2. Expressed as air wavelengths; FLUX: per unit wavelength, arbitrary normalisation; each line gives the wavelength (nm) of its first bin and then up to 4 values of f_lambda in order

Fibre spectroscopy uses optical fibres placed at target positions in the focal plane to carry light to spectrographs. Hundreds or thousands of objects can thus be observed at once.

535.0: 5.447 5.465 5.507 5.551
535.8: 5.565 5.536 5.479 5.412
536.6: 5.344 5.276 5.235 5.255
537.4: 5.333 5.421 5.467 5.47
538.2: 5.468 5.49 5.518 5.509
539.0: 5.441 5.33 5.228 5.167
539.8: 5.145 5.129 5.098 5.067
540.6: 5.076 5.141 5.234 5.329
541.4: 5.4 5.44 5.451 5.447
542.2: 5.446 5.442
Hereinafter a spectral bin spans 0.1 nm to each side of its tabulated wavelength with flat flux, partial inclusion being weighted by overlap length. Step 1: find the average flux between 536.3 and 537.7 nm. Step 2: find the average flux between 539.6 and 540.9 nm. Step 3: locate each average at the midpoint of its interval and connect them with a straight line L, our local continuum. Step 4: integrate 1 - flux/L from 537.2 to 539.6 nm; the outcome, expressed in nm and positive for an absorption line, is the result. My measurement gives -0.08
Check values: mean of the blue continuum 5.33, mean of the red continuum 5.11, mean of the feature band 5.41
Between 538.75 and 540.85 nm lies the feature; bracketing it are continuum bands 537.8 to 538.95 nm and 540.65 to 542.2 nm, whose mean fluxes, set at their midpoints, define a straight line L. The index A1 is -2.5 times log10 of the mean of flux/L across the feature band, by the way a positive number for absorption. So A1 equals 0.04 mag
